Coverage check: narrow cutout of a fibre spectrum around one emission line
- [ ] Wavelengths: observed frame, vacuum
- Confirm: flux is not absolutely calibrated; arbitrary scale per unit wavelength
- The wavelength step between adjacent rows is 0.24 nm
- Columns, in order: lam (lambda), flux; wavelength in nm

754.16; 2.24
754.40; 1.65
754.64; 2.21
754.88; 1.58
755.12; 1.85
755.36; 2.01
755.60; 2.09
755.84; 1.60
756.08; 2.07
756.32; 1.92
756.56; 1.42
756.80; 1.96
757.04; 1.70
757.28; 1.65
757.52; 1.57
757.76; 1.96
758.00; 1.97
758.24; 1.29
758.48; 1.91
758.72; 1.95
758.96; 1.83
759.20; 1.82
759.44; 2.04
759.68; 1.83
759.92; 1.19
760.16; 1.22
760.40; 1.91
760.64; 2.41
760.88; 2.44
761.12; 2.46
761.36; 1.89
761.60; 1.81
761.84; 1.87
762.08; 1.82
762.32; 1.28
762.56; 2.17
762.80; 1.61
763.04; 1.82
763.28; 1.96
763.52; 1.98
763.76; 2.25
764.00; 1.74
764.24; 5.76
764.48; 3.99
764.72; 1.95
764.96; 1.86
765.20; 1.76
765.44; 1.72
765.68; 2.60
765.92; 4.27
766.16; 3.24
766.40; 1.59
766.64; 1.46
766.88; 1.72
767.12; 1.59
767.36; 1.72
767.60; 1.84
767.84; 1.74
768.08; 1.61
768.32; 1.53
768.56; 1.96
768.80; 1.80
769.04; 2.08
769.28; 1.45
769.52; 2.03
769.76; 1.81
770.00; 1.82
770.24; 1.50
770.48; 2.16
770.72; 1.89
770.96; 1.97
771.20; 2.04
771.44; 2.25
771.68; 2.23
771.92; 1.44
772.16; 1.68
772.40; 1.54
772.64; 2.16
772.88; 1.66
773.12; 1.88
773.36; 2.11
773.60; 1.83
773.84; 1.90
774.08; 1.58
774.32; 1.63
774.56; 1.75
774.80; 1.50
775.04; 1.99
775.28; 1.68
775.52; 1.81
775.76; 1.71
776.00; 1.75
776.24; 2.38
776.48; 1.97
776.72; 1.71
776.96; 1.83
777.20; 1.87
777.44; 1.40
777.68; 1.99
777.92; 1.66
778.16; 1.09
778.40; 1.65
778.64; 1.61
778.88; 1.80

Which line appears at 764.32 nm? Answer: [S II] 6716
